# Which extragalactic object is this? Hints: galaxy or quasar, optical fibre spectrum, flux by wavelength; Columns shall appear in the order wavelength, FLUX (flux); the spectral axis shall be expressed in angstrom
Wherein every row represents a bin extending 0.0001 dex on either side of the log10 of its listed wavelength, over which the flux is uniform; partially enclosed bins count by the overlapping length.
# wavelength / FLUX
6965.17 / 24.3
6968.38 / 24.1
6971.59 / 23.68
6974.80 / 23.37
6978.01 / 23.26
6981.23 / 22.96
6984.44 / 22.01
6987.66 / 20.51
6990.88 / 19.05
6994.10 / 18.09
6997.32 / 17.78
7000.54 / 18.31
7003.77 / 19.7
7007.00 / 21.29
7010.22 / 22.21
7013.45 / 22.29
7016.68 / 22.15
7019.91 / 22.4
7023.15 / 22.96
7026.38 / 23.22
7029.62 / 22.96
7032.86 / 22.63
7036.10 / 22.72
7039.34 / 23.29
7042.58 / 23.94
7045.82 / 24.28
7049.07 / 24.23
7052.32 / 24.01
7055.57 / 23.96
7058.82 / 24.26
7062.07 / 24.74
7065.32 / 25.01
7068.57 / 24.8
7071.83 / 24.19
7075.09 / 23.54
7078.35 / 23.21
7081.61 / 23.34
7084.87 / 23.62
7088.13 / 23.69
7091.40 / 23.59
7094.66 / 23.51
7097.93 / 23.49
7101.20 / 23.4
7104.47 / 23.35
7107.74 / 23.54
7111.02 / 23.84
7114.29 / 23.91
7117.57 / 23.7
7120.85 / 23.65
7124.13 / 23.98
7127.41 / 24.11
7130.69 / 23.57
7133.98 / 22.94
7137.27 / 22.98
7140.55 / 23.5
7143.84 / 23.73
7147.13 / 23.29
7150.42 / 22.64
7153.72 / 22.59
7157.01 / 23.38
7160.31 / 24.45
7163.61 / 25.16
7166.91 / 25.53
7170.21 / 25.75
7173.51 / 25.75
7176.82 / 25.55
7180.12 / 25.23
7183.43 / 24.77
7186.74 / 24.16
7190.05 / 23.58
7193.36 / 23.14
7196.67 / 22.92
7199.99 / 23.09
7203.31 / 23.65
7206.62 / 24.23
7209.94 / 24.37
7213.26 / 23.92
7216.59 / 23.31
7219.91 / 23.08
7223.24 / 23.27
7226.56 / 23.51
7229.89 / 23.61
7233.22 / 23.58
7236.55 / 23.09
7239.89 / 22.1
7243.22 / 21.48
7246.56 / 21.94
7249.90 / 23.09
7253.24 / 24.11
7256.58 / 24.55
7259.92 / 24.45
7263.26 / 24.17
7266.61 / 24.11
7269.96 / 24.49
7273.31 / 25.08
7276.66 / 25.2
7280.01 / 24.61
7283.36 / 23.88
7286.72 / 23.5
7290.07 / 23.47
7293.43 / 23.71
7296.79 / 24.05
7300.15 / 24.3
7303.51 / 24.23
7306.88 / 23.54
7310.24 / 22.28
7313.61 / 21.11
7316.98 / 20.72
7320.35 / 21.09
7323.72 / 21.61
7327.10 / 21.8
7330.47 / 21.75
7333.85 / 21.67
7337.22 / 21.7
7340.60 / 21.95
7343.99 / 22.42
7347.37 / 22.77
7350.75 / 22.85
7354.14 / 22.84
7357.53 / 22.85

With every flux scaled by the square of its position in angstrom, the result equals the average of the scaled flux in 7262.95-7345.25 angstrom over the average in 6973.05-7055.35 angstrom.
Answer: 1.13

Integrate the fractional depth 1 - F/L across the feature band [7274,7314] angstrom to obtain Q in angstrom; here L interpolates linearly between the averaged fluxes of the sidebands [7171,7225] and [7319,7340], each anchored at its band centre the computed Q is -2.7 angstrom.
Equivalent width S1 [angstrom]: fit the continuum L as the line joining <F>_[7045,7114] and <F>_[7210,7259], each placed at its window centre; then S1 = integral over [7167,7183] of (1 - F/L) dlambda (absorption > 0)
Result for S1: -1.37 angstrom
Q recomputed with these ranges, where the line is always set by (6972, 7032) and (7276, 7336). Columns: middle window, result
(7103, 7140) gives -2.7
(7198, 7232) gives -1.8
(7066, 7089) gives -2.2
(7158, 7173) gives -2.0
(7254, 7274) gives -1.6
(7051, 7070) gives -2.4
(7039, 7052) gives -1.4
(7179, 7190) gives -1.1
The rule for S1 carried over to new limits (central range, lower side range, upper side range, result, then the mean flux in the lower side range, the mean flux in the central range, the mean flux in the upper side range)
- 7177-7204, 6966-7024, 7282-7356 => -2.2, 21.5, 23.9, 22.6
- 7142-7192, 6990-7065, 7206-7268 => -2.8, 22.3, 24.4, 23.5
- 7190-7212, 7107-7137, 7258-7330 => 0.0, 23.7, 23.6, 23.4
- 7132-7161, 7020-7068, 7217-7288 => 0.5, 23.7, 23.2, 23.7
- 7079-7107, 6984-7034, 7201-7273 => -1.9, 21.1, 23.5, 23.6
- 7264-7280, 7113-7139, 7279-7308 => -0.5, 23.6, 24.7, 23.9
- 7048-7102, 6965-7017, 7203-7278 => -4.3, 21.4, 23.9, 23.7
